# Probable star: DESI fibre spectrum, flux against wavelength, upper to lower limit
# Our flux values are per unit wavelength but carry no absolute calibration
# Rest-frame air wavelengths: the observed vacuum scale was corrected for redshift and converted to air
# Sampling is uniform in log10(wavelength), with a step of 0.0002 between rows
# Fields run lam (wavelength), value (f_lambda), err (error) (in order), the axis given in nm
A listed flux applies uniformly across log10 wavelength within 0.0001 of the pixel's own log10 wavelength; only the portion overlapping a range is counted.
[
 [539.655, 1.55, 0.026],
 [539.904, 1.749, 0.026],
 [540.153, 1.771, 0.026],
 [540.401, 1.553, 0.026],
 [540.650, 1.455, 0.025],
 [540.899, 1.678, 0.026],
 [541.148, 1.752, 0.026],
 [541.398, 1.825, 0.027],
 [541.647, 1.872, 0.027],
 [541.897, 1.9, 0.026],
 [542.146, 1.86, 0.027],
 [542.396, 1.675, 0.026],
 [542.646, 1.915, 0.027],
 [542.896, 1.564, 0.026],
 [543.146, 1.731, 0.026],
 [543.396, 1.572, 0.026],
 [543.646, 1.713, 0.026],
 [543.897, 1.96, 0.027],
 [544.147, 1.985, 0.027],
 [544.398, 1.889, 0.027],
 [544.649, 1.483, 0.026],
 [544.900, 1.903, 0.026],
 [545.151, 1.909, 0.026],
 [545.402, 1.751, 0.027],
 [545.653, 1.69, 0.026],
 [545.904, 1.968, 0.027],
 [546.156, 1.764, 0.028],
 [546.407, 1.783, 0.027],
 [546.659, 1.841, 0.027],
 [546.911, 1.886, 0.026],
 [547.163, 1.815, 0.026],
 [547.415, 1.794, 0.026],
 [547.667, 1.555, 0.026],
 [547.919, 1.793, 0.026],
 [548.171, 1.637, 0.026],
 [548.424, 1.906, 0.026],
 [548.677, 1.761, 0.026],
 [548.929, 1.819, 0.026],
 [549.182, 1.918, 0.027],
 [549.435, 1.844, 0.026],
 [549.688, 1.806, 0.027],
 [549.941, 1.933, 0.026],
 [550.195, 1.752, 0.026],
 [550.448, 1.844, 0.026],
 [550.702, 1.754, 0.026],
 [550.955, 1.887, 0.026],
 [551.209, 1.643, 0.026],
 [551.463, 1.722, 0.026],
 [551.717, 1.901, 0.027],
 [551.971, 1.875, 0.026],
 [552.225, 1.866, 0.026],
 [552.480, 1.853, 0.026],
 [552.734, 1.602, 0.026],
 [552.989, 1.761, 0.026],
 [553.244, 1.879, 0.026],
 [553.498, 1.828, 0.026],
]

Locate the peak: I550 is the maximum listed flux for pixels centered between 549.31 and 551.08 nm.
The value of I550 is 1.933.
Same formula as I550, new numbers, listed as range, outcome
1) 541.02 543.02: 1.915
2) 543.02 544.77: 1.985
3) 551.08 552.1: 1.901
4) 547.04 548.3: 1.815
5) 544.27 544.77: 1.889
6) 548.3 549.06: 1.906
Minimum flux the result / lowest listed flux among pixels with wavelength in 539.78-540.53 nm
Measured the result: 1.553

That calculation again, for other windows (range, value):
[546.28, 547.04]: 1.783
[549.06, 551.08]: 1.752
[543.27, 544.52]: 1.572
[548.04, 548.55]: 1.637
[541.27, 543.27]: 1.564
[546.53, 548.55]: 1.555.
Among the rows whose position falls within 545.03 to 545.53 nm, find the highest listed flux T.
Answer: 1.909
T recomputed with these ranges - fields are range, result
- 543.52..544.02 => 1.96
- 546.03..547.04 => 1.886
